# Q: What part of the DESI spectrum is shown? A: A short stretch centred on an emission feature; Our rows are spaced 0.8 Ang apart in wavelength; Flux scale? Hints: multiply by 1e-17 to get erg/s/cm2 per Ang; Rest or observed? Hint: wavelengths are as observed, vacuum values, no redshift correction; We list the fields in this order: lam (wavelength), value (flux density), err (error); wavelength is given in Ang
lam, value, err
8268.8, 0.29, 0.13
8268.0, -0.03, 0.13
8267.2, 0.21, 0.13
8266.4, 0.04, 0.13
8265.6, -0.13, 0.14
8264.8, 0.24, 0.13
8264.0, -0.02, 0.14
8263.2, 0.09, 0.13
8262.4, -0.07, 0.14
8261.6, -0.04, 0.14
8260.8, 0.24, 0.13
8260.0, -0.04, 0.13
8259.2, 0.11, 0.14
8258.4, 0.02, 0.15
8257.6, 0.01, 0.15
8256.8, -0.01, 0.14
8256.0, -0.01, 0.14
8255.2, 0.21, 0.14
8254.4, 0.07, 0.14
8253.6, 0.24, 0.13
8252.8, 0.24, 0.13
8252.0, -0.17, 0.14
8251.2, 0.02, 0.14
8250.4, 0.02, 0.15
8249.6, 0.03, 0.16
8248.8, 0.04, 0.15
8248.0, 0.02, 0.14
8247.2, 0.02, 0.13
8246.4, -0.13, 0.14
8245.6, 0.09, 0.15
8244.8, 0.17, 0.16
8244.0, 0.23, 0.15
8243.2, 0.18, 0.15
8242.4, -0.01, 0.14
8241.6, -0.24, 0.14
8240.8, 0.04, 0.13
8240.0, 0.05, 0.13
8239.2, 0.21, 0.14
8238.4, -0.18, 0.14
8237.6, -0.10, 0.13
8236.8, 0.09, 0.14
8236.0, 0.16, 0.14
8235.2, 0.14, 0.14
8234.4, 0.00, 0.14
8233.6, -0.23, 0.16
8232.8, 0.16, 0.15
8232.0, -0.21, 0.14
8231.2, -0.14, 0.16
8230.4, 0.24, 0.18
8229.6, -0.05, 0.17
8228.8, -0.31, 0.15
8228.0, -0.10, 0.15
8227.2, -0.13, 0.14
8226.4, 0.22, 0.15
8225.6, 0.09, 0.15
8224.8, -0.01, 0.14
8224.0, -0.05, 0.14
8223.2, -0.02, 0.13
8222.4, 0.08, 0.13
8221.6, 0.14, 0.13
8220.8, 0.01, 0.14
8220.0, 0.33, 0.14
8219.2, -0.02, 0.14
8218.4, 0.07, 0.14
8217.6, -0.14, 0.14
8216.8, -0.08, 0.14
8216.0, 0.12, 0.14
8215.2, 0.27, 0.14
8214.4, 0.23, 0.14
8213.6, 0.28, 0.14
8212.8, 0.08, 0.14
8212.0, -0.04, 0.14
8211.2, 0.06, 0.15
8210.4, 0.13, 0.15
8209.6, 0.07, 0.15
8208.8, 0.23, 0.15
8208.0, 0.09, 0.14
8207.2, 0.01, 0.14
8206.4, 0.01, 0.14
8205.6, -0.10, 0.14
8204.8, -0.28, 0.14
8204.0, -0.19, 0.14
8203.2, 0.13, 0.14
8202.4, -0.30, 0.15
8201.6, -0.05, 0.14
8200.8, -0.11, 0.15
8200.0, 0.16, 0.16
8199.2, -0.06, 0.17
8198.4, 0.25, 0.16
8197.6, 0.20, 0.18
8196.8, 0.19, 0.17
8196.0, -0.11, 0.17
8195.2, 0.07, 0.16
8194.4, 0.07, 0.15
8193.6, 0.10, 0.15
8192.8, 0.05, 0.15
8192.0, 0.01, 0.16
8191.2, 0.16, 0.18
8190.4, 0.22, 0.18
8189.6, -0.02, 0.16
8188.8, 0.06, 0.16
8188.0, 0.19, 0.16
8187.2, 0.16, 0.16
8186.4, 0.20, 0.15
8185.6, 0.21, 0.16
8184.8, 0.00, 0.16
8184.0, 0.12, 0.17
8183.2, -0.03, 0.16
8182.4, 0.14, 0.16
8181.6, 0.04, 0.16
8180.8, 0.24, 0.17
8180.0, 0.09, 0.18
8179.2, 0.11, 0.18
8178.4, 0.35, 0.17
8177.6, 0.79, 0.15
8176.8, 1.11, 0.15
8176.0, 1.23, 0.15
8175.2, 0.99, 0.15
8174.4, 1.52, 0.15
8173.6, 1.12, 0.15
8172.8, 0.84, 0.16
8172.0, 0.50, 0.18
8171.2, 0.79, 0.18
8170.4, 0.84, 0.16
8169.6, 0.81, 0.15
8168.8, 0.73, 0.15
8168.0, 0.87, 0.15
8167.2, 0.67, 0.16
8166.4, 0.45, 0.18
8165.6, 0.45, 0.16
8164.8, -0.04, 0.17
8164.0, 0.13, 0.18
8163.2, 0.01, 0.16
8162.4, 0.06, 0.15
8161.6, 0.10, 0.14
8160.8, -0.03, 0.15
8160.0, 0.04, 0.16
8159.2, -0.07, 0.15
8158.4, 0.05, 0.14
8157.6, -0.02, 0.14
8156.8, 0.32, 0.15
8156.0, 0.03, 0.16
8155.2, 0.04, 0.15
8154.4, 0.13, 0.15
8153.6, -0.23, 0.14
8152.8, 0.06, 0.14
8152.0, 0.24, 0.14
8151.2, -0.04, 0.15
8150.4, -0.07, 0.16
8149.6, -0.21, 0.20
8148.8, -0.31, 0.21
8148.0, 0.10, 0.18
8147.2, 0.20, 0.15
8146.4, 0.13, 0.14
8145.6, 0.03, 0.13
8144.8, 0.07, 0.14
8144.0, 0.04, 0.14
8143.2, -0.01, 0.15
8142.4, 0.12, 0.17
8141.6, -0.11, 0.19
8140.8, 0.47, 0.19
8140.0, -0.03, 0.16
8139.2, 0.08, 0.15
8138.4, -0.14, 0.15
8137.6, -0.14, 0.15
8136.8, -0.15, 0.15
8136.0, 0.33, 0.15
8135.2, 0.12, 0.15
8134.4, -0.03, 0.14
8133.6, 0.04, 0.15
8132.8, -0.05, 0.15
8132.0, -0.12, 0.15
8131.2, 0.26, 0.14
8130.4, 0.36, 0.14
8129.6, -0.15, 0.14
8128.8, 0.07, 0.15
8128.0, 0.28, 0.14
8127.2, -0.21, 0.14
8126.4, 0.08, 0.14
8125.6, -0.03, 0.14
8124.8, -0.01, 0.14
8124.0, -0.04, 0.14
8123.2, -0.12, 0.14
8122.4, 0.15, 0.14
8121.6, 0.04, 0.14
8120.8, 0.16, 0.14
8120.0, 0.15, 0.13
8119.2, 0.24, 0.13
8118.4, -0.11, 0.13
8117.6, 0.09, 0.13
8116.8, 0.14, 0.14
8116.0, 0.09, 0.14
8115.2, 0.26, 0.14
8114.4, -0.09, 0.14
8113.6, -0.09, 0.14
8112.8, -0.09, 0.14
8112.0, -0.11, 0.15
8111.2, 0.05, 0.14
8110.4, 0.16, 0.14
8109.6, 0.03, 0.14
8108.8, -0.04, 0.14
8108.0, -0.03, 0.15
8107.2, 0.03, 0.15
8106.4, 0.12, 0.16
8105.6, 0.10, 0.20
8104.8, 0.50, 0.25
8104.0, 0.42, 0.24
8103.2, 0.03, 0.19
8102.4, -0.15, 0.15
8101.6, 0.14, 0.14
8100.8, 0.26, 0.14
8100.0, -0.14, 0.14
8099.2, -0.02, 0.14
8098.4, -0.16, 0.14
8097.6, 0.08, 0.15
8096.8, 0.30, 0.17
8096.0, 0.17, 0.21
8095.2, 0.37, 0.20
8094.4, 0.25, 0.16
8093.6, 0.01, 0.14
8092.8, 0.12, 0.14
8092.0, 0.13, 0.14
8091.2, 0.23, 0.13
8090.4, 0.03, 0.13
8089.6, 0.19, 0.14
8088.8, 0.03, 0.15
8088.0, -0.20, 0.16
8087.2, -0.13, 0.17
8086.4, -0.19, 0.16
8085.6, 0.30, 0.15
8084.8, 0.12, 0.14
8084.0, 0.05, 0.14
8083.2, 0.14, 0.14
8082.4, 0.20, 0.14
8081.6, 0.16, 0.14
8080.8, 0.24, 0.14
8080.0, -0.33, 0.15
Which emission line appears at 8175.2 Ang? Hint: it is [O II] 3727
